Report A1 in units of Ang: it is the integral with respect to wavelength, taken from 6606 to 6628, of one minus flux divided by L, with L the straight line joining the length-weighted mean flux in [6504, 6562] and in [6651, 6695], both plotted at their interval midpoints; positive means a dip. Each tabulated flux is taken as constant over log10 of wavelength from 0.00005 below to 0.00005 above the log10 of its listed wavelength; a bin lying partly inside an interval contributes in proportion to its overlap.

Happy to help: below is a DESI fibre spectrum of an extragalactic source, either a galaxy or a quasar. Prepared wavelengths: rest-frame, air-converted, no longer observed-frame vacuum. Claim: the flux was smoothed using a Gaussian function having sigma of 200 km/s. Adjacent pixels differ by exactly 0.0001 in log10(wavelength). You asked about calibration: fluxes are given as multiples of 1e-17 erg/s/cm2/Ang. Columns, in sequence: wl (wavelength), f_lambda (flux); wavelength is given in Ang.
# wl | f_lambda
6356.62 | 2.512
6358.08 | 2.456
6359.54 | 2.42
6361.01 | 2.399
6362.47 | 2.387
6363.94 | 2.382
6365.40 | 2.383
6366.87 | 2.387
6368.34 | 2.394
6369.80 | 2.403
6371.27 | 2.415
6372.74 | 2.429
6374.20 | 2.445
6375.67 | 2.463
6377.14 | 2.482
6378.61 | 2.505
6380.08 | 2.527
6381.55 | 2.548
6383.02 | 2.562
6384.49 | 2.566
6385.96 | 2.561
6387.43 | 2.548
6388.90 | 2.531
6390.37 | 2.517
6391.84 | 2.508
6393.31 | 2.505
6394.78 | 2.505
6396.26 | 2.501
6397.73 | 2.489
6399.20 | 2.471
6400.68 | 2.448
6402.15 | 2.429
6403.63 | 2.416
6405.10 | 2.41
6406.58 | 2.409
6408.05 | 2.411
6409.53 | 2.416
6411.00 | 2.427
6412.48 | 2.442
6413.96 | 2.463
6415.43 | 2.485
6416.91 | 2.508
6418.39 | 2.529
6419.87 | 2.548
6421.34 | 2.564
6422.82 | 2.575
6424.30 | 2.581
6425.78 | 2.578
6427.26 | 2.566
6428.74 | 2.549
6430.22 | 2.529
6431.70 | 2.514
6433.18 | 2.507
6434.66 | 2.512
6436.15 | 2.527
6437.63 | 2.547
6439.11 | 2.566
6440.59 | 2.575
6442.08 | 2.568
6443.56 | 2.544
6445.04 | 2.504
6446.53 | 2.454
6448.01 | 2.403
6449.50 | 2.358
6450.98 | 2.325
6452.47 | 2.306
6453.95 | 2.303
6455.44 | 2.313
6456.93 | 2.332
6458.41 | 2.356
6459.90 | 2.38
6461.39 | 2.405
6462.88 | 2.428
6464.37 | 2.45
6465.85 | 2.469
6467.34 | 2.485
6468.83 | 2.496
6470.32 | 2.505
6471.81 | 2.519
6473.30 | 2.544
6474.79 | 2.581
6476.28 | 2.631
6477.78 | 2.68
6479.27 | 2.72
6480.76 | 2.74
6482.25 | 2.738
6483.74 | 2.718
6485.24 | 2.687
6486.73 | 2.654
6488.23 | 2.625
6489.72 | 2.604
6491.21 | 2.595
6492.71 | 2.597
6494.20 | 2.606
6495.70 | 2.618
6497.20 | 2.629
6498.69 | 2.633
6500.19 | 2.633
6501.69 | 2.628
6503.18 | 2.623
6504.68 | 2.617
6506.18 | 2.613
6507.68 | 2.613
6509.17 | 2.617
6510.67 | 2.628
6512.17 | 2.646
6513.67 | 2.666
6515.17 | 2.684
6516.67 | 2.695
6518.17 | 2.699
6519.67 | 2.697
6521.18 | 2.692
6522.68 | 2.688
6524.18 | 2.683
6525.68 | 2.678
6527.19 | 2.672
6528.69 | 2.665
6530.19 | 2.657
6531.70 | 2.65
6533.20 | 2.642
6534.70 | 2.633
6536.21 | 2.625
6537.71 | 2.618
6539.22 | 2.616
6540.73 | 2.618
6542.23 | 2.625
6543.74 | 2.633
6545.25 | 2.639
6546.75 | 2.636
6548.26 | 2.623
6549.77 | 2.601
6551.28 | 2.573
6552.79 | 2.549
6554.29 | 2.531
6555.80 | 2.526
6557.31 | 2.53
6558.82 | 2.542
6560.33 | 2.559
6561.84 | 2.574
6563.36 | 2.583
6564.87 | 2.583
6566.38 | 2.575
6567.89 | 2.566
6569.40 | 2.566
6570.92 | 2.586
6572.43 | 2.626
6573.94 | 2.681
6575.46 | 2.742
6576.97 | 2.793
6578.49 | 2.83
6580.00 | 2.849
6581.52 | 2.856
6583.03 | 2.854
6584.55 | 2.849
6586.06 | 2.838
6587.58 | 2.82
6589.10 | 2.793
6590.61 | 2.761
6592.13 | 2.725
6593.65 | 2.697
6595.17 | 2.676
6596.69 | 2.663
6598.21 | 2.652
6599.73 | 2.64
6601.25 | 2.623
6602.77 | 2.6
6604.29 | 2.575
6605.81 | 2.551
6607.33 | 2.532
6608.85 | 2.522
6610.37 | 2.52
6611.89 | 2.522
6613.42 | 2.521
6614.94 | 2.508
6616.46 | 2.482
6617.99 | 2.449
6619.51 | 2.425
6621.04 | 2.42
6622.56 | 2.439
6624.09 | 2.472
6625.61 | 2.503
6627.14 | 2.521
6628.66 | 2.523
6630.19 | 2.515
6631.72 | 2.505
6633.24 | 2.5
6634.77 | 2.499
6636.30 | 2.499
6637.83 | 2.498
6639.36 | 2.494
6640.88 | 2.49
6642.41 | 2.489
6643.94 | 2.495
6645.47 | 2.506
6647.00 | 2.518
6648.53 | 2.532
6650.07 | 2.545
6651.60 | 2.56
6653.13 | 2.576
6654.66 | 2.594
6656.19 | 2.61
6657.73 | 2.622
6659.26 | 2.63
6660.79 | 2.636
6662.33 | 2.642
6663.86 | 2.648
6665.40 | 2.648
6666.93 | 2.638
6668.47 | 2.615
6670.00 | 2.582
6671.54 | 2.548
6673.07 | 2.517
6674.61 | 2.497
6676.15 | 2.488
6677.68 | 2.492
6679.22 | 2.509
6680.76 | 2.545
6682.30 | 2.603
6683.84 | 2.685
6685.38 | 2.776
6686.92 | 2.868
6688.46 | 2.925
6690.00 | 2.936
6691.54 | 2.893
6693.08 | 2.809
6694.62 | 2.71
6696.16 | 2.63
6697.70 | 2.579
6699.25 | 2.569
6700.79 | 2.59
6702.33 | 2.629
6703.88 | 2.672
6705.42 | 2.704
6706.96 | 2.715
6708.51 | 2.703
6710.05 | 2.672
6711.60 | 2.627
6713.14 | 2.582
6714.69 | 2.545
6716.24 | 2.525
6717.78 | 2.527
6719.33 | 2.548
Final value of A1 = 1.25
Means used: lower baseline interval 2.63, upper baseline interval 2.65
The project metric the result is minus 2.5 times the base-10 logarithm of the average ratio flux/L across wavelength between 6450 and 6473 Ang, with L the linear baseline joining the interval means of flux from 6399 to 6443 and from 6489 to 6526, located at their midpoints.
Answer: 0.070 mag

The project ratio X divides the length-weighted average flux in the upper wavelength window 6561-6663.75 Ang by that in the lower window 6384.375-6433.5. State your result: 1.04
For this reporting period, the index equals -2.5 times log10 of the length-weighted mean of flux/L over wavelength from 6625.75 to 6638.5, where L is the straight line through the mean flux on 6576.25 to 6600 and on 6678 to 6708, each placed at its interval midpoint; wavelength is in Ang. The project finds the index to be 0.10 mag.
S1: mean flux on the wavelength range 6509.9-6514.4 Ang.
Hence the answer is 2.65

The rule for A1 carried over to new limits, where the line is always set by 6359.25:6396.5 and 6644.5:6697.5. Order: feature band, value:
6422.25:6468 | 0.7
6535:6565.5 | -0.3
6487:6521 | -1.3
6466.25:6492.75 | -0.9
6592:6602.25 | -0.3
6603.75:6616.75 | 0.4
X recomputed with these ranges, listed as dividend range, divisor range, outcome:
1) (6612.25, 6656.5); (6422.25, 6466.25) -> 1.02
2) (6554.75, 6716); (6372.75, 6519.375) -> 1.03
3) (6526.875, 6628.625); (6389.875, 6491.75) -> 1.04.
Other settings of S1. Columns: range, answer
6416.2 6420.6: 2.53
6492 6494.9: 2.61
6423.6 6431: 2.56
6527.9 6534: 2.66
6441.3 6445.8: 2.54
